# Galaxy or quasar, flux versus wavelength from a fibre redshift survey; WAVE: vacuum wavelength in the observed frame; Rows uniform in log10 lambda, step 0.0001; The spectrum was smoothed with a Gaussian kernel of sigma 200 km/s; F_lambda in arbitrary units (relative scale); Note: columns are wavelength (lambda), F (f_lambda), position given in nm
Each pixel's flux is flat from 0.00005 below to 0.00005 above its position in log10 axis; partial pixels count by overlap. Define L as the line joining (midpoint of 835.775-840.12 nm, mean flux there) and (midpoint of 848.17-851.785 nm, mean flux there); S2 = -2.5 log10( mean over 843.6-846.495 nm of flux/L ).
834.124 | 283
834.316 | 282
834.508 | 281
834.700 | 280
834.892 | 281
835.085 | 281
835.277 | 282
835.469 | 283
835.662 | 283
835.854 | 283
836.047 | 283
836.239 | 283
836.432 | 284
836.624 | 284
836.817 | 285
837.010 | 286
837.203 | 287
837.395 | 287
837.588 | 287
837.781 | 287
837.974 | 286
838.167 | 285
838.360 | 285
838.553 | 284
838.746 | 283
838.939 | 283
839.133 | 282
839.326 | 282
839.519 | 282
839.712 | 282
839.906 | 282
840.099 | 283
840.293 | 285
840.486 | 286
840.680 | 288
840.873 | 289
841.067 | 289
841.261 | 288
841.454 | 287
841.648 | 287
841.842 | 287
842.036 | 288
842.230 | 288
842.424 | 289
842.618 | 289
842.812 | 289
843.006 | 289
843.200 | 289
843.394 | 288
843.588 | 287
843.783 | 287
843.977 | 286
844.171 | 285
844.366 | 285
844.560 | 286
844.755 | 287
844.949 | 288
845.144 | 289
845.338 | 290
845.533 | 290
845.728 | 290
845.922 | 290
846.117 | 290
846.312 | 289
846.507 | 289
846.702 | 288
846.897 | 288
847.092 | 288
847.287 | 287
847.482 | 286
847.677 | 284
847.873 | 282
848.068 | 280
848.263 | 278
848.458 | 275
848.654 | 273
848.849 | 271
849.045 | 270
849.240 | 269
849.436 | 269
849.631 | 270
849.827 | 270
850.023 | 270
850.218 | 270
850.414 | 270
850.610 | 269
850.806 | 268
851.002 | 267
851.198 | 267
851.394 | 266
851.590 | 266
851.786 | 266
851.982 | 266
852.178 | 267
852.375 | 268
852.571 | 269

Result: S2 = -0.05 mag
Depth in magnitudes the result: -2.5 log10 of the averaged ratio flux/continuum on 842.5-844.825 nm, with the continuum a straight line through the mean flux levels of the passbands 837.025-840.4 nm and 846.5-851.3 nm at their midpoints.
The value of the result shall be -0.03 mag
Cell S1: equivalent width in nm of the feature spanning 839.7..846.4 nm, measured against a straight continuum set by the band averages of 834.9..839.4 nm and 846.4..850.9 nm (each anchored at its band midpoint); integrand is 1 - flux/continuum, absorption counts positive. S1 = -0.17 nm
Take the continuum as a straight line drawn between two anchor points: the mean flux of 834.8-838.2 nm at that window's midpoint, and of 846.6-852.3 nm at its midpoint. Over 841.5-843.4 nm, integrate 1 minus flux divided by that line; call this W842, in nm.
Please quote -0.06 nm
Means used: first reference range 284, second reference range 274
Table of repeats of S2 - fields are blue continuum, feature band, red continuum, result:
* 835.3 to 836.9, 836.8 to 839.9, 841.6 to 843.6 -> 0.003 mag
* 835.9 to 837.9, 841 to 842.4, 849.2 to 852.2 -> -0.032 mag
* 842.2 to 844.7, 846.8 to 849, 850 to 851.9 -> -0.019 mag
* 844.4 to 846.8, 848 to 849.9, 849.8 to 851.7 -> 0.012 mag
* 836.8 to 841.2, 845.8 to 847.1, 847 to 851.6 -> -0.047 mag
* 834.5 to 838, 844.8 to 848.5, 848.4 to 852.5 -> -0.053 mag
